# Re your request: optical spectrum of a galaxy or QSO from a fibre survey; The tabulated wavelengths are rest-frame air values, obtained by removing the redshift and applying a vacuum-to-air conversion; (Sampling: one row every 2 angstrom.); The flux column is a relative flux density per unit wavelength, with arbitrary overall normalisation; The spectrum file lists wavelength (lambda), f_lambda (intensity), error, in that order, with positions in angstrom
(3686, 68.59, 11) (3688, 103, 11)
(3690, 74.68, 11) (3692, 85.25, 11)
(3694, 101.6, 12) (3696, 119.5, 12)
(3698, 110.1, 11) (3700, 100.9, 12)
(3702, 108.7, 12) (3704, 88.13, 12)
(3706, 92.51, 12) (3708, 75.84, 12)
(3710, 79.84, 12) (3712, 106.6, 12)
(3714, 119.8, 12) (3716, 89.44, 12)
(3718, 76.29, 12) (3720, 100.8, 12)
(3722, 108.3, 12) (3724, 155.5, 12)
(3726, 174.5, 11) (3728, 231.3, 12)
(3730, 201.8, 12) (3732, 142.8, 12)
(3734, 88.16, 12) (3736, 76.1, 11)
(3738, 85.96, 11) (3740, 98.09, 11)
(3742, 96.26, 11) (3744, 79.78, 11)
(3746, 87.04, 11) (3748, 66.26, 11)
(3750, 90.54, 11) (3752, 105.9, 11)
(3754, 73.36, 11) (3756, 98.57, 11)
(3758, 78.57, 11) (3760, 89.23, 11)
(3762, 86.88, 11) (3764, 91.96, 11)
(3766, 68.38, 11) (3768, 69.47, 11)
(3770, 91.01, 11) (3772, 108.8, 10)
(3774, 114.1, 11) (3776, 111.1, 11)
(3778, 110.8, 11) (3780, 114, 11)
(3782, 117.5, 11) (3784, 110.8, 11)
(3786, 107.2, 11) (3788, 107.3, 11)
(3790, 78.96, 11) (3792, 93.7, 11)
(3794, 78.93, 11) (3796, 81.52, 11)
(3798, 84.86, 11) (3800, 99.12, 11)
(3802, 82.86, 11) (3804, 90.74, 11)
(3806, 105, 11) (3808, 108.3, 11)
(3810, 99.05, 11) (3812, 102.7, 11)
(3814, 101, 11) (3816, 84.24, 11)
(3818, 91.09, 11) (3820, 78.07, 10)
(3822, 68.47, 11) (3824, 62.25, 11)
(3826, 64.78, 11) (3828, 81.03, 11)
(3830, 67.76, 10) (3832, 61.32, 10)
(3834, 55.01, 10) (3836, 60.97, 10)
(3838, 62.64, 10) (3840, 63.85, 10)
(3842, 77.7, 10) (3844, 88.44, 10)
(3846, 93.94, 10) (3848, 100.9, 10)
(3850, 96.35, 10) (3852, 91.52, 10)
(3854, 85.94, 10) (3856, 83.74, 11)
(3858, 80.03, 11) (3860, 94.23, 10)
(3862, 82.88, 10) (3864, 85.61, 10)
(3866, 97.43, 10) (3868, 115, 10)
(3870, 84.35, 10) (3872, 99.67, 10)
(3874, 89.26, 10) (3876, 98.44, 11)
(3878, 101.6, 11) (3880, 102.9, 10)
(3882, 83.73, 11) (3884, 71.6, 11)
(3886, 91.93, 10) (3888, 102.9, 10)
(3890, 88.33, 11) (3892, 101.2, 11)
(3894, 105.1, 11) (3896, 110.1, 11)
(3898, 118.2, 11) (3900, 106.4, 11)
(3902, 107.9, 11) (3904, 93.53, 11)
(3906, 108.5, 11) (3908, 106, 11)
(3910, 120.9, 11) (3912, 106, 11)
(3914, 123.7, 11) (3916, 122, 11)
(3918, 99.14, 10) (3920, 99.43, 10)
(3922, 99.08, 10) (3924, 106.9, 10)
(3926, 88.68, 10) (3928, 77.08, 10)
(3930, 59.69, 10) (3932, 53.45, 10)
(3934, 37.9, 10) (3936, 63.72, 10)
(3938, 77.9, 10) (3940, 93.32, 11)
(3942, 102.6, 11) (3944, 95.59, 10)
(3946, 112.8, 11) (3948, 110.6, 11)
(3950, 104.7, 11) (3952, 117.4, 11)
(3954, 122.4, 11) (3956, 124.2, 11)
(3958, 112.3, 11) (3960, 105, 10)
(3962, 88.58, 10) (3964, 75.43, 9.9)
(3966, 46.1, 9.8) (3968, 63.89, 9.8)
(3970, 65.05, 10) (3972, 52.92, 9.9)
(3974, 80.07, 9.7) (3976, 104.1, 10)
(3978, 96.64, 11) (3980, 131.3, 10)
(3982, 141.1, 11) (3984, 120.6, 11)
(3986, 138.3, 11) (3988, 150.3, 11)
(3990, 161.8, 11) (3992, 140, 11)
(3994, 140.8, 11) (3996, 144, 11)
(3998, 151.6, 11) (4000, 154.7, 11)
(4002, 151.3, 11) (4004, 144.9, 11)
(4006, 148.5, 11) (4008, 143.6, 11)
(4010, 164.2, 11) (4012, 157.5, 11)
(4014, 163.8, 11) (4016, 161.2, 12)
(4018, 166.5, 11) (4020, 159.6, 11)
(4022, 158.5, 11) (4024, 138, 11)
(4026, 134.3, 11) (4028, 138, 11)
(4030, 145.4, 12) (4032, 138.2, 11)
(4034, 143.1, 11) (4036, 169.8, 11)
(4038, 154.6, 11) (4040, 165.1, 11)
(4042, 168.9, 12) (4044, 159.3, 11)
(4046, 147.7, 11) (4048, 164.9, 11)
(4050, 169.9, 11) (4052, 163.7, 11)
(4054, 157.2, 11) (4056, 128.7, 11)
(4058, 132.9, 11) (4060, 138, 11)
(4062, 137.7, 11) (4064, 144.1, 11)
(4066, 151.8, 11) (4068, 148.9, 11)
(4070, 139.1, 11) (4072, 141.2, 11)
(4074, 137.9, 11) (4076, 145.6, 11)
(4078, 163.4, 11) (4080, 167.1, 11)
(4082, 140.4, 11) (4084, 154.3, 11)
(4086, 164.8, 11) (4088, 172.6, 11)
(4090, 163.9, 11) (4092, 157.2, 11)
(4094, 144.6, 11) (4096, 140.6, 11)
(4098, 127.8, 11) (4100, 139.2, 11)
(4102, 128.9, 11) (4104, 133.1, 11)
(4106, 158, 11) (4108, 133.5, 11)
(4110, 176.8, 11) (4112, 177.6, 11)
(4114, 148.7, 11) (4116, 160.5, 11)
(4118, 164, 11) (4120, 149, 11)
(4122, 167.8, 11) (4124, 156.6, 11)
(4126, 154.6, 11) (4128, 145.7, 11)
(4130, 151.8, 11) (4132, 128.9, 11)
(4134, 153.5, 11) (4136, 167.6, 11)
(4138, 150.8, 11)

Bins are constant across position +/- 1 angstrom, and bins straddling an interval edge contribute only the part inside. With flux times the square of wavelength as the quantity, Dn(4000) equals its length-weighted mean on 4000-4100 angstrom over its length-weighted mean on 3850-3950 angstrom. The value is 1.72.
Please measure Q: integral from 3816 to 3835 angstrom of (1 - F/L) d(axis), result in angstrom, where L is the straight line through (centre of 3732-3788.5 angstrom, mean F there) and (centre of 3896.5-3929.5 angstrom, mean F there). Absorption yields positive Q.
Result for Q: 5.4 angstrom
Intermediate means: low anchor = 94.4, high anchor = 105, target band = 70.7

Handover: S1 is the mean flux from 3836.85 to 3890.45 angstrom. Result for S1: 89.4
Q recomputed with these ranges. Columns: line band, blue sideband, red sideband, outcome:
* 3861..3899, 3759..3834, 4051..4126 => 4.0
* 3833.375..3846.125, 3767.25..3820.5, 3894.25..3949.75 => 3.5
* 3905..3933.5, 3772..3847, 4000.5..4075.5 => 5.1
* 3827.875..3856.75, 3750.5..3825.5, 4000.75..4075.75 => 7.6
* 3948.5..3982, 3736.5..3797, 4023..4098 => 9.4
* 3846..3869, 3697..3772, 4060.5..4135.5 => 5.1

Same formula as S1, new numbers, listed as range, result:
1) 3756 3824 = 93.7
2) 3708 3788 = 105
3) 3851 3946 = 94.1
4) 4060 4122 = 150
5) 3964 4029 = 131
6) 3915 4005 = 105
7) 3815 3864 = 78.4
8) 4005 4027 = 154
